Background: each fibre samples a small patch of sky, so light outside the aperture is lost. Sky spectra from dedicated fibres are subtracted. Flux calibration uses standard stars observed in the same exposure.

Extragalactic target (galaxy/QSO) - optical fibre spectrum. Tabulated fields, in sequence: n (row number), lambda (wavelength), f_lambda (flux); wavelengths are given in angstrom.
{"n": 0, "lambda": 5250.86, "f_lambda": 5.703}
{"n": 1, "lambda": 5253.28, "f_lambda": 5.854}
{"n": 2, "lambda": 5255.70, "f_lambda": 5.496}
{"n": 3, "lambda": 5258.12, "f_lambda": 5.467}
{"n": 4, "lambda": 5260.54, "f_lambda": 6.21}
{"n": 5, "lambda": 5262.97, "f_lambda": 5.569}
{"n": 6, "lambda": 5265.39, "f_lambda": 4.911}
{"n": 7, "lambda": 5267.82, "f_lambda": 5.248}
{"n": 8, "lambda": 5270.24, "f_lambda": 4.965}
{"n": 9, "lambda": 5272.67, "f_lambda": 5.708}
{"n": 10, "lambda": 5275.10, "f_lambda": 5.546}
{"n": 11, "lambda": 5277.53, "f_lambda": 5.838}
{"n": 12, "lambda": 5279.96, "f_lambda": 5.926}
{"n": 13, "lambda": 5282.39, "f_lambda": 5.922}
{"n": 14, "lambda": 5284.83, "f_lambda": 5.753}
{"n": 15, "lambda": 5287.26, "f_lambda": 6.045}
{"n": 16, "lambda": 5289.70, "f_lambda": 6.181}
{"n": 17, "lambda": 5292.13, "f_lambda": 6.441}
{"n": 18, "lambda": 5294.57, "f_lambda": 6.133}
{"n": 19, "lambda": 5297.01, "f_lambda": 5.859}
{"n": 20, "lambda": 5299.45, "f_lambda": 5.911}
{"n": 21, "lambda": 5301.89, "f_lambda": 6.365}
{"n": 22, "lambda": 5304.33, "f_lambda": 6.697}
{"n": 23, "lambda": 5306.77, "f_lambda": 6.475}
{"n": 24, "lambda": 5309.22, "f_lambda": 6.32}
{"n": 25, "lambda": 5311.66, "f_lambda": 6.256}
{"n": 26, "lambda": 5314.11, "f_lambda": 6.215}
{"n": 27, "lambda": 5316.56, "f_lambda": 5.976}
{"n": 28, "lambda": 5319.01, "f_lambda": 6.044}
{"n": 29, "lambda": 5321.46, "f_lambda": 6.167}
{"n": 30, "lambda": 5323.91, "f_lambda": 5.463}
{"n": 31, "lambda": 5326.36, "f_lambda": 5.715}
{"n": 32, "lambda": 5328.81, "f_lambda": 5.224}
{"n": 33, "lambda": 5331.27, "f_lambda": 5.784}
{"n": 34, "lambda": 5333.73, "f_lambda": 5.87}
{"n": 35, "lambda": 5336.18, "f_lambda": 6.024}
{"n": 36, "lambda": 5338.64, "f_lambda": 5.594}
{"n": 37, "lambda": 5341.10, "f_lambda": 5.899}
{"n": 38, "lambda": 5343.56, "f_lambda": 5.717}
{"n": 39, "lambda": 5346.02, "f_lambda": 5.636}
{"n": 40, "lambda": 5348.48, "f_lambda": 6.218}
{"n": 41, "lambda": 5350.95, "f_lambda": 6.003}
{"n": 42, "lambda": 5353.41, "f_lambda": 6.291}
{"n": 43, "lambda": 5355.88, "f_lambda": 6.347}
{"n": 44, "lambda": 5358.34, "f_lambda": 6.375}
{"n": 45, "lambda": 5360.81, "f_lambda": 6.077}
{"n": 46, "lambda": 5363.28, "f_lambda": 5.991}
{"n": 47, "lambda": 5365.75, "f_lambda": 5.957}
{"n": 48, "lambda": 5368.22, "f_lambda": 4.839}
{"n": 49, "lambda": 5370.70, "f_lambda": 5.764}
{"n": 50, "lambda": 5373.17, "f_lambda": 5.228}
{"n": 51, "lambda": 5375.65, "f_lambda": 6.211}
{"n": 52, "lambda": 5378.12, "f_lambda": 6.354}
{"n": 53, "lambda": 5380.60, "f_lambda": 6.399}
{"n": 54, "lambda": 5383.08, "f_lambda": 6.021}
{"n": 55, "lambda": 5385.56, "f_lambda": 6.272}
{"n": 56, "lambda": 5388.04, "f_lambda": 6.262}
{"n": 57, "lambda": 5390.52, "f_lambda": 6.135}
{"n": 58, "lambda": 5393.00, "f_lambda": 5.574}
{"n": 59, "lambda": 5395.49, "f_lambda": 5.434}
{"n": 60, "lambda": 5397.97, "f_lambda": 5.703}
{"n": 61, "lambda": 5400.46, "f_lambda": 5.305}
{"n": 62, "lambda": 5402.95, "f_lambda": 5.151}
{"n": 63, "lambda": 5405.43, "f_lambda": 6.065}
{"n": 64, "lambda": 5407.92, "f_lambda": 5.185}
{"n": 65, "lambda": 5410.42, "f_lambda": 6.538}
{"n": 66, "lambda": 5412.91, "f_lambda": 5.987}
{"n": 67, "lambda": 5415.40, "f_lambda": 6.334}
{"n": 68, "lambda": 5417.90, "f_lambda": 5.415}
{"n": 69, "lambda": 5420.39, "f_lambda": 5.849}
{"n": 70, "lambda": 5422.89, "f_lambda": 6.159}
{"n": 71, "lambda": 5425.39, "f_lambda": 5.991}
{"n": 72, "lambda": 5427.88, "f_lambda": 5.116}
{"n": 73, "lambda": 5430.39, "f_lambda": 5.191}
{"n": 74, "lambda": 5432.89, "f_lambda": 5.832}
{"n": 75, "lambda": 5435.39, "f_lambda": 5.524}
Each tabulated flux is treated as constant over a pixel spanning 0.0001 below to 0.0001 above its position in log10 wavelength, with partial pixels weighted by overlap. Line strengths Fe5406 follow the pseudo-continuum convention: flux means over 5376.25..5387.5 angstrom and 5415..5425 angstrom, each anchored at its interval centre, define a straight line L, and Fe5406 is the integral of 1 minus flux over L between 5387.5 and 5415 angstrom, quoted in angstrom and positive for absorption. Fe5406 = 1.4 angstrom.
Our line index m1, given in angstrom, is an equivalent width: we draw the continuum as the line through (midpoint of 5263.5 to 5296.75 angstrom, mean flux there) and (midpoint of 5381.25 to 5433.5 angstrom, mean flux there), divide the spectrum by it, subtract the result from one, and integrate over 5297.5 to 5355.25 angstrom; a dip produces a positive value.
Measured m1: -2.4 angstrom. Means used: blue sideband 5.74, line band 6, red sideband 5.79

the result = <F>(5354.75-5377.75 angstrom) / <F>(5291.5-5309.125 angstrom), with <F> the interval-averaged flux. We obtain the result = 0.94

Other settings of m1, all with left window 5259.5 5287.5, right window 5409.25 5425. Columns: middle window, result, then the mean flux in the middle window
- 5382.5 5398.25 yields 0.10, 5.92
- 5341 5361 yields -0.77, 6.07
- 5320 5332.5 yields 0.21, 5.68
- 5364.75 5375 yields 0.73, 5.48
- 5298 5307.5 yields -1.07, 6.35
